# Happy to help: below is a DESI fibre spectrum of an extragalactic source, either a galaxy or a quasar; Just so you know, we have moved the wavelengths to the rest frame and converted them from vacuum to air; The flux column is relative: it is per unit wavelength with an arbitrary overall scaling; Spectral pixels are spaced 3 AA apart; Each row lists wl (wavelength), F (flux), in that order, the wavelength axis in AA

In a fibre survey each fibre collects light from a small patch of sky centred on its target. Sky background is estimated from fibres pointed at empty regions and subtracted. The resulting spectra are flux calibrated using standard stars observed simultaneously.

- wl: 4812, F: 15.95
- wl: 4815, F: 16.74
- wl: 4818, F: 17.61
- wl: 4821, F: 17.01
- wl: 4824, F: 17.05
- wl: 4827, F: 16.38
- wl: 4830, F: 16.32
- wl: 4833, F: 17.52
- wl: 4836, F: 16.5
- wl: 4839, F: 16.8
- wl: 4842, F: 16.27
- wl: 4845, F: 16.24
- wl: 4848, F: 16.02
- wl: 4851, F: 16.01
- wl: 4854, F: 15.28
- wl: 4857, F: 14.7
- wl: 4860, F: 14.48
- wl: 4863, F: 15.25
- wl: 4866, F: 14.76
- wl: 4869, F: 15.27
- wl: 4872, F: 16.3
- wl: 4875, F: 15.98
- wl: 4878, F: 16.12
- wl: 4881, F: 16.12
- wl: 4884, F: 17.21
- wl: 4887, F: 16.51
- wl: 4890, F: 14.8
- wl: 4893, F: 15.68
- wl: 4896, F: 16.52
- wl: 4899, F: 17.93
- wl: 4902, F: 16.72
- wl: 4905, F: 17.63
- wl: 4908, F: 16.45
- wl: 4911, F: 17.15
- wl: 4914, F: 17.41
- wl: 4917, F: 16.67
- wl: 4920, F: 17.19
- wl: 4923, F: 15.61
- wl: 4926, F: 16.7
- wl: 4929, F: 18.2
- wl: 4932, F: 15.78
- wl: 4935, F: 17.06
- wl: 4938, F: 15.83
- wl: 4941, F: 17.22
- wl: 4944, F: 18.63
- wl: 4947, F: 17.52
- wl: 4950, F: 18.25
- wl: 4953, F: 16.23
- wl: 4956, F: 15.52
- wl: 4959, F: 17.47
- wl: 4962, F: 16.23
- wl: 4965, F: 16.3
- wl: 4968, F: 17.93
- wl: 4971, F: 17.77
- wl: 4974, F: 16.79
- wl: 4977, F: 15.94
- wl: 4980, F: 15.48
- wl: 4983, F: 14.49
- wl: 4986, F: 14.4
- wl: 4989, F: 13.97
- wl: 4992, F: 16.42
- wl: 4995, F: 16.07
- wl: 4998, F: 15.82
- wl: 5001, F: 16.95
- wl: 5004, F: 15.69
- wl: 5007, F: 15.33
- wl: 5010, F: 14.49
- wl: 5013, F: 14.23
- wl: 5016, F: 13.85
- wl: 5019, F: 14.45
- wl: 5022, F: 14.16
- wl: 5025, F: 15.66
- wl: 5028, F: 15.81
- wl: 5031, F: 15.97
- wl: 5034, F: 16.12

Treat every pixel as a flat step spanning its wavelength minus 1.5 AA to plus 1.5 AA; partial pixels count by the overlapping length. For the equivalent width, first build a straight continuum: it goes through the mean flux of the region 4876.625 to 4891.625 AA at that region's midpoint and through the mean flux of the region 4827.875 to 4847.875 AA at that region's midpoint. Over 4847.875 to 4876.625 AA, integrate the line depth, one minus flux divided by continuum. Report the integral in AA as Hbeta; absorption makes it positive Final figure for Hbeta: 1.7 AA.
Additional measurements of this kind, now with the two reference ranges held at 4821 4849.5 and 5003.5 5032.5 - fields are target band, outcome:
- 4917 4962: -3.6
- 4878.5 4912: -1.1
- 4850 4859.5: 0.7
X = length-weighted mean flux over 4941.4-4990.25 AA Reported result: 16.5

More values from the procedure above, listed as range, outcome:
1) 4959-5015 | 15.8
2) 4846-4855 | 15.8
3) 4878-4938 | 16.7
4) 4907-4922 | 16.9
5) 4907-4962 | 16.9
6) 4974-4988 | 15.2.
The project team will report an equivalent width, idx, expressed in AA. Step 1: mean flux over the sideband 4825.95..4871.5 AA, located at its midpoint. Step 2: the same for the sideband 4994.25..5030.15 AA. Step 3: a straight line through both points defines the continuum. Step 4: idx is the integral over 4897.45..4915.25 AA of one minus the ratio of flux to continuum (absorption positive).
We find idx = -1.8 AA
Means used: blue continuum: 15.9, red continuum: 15.2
